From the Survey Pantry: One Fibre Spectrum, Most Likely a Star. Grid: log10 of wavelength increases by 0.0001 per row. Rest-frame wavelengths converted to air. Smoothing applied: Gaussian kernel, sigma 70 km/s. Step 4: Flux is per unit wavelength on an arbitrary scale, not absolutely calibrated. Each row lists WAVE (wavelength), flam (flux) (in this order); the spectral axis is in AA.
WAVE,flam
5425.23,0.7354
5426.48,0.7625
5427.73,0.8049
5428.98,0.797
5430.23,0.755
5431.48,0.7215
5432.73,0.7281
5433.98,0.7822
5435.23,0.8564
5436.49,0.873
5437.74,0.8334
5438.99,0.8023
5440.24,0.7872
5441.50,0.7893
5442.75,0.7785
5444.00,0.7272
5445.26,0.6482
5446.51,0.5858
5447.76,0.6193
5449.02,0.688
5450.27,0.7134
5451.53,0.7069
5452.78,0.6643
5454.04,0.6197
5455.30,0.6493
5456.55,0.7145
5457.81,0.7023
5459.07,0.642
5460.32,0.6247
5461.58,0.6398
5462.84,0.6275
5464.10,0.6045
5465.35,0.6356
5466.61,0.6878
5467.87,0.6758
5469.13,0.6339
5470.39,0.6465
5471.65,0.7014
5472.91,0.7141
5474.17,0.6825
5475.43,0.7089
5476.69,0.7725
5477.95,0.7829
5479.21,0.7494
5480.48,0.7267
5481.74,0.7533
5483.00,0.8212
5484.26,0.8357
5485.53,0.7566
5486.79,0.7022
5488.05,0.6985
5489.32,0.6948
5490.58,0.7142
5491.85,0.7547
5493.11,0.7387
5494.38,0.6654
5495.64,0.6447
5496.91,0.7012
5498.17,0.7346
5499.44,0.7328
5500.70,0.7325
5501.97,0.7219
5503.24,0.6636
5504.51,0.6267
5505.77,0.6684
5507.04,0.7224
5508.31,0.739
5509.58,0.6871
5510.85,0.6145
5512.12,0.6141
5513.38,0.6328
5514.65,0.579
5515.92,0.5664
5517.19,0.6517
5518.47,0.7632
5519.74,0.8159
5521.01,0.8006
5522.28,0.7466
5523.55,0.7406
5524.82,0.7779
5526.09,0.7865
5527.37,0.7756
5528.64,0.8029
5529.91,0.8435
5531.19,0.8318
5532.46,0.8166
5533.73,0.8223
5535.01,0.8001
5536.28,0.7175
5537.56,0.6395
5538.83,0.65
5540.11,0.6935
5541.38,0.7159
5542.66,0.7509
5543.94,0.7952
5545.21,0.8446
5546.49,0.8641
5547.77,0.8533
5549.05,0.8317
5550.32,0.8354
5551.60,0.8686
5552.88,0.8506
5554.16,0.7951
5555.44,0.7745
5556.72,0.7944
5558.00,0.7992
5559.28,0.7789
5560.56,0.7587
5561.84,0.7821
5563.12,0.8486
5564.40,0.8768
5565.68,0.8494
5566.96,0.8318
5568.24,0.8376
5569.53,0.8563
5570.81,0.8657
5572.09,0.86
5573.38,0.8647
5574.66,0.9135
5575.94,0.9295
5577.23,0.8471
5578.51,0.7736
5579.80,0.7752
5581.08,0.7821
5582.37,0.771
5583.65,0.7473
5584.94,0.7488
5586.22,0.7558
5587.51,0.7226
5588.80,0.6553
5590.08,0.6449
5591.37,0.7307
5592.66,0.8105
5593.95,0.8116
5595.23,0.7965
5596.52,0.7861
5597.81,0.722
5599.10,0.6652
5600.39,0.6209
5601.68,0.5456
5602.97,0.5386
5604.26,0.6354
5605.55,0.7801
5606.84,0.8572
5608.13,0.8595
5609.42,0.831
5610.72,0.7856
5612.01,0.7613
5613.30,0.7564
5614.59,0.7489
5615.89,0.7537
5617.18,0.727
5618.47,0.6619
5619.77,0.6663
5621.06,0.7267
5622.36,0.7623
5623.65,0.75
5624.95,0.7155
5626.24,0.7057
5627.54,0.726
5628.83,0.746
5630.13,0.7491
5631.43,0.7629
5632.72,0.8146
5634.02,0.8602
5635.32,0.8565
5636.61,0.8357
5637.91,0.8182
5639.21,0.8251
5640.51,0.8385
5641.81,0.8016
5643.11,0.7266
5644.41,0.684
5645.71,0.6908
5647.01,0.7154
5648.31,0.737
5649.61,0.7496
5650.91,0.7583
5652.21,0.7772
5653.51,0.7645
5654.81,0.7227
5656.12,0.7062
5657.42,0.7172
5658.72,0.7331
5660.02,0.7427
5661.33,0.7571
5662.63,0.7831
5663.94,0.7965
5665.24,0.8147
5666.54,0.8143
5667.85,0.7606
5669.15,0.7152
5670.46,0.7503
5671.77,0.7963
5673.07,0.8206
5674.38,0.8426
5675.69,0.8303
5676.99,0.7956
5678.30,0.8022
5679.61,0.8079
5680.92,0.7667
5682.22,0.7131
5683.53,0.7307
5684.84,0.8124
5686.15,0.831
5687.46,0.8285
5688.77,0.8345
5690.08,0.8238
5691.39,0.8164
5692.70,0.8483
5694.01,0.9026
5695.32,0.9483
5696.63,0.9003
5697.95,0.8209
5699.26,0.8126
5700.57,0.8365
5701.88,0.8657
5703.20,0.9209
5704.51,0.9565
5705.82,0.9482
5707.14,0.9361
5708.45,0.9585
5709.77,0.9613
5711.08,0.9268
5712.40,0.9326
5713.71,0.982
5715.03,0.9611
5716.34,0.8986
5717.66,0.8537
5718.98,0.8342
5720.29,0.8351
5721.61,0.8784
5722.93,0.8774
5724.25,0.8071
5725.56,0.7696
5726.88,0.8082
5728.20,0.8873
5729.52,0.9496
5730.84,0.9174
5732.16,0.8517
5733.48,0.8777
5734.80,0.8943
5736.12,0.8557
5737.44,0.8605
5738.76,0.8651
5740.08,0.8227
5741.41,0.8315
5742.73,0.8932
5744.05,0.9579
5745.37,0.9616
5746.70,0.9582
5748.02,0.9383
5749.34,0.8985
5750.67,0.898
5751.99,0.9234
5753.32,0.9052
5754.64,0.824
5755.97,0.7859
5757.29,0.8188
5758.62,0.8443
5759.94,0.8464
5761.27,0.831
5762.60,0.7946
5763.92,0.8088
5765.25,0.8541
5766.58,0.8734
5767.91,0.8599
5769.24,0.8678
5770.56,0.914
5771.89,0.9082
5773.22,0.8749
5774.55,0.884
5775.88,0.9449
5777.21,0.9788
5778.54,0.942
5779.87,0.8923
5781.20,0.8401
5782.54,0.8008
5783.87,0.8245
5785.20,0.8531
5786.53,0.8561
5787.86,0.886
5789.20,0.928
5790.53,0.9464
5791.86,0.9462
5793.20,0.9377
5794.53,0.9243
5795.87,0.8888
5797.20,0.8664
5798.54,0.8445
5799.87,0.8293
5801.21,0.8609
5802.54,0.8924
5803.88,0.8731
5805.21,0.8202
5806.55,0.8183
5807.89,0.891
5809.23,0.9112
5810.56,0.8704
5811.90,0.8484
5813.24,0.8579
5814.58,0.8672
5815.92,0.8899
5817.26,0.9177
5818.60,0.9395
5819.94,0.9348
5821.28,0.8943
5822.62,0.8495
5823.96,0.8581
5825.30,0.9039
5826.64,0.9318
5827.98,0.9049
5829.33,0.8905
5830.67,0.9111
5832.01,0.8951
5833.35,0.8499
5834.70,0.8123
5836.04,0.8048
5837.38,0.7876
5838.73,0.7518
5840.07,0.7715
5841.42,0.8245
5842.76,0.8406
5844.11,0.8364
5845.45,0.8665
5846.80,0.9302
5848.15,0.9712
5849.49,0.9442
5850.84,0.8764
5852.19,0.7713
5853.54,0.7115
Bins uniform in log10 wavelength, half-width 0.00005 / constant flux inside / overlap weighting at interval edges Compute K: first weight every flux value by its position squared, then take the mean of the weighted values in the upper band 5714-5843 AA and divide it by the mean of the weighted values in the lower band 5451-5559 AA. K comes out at 1.3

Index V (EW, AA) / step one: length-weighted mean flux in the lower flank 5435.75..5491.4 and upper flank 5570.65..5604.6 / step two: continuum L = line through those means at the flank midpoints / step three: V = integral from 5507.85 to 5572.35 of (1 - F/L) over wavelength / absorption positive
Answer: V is -3.3 AA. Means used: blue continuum 0.708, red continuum 0.752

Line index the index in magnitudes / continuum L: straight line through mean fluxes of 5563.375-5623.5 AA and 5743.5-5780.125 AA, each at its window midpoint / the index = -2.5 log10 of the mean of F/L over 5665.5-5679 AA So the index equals 0.039 mag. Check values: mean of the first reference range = 0.767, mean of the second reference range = 0.885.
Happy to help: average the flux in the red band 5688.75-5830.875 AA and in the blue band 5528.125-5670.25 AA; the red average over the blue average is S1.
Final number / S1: 1.1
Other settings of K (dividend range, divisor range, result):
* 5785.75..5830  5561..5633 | 1.25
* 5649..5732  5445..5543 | 1.27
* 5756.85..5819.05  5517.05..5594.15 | 1.20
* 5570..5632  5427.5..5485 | 1.11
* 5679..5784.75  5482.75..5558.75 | 1.26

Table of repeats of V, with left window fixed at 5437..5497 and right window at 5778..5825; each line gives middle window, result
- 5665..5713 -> -1.3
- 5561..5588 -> -2.2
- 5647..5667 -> 1.2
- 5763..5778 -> -0.4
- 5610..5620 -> 0.6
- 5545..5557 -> -1.3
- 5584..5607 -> 1.8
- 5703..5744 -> -2.5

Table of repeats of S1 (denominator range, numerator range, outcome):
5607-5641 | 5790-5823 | 1.15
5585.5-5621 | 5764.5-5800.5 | 1.22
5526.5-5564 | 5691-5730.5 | 1.12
